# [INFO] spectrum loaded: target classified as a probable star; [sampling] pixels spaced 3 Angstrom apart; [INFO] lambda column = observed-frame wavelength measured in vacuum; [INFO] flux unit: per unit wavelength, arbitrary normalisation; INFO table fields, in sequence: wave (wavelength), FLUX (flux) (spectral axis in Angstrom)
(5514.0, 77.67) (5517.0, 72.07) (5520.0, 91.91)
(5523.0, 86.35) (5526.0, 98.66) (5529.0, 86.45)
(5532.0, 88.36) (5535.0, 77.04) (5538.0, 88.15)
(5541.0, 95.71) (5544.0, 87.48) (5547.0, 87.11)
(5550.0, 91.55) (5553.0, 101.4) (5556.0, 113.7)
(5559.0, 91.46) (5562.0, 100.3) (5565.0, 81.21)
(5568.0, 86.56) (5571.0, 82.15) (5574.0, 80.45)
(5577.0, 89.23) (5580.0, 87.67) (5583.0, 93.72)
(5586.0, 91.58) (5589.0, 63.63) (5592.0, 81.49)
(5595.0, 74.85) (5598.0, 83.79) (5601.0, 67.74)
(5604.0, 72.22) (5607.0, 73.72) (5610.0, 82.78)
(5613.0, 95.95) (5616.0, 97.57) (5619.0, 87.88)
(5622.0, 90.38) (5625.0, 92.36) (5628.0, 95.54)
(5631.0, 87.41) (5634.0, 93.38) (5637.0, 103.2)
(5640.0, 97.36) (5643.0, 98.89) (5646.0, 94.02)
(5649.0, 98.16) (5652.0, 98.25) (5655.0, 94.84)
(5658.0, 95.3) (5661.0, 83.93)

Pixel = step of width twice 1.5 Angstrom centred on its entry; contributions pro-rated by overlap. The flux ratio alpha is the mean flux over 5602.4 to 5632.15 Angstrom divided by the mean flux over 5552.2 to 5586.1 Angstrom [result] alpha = 0.96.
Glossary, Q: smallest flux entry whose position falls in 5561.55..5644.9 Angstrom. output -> 63.63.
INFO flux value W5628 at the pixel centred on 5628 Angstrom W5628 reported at 95.54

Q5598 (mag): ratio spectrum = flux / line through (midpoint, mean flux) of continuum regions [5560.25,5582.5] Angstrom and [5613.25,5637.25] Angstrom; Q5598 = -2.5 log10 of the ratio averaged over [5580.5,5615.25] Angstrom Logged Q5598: 0.12 mag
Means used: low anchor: 87.2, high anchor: 93.1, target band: 80.7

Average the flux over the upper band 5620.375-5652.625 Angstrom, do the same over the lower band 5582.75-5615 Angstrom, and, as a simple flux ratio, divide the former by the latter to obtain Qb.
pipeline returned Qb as 1.2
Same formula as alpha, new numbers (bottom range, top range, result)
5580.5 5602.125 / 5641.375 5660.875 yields 1.19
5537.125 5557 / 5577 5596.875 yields 0.87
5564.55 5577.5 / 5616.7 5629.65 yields 1.10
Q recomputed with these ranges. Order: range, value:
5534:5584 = 77.04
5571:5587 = 80.45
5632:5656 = 93.38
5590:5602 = 67.74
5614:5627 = 87.88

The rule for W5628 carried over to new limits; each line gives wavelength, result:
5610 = 82.78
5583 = 93.72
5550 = 91.55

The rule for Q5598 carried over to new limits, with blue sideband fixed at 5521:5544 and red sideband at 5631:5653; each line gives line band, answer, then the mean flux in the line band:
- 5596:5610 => 0.24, 75.3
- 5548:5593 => 0.03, 89.1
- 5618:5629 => 0.05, 91.5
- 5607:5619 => 0.06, 89.3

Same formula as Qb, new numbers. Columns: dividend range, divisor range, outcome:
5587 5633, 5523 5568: 0.91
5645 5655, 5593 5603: 1.28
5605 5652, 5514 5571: 1.03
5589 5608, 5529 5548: 0.86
